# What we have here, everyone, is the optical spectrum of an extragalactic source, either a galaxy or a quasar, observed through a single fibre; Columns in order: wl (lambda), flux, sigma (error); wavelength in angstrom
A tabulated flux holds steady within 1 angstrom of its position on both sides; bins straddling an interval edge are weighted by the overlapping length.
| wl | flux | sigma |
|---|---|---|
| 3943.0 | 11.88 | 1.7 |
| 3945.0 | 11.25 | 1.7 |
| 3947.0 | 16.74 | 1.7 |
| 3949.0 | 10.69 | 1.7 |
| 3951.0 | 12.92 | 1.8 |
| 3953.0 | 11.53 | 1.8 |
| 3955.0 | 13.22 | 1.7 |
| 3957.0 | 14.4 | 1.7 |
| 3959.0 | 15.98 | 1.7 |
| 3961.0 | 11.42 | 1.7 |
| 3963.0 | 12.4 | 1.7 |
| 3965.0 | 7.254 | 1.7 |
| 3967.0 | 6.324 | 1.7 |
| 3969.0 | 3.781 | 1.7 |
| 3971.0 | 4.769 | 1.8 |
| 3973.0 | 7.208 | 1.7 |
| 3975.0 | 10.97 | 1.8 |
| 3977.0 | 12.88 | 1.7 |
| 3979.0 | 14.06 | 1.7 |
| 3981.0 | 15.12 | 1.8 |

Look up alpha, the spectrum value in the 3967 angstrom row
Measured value 6.324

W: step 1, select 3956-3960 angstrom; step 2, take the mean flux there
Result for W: 15.2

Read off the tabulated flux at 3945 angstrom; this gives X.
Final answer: 11.25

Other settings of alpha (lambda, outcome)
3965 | 7.254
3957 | 14.4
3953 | 11.53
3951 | 12.92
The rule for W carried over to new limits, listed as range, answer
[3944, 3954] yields 12.6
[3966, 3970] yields 5.05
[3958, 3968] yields 10.7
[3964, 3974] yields 5.87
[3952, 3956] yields 12.4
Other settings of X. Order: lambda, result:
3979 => 14.06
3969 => 3.781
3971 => 4.769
